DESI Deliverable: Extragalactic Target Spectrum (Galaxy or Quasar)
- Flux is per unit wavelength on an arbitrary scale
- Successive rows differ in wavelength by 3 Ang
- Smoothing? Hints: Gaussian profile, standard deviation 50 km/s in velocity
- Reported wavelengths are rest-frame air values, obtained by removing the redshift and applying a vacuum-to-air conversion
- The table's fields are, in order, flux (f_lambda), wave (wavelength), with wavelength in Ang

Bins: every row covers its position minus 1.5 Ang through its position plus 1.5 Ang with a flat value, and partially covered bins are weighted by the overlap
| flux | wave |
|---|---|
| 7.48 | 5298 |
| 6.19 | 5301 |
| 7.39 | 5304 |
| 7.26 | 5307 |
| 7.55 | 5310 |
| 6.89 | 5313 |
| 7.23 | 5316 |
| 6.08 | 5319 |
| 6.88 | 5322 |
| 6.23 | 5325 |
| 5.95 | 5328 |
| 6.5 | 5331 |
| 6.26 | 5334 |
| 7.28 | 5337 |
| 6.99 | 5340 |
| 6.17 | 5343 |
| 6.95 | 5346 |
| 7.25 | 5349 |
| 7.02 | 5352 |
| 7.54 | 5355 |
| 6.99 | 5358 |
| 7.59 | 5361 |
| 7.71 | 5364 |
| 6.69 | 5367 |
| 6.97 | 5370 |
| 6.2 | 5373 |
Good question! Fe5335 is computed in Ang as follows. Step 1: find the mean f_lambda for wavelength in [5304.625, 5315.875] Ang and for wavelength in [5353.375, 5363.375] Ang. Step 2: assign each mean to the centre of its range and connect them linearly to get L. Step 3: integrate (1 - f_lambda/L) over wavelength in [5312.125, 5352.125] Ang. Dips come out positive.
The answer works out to 3.5 Ang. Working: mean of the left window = 7.25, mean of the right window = 7.4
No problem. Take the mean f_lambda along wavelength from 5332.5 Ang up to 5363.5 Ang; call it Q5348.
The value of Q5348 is 7.03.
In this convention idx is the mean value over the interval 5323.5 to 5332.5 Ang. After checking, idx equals 6.23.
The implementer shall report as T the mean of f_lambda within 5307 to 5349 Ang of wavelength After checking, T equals 6.73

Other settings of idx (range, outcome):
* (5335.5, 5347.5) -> 6.85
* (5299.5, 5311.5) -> 7.1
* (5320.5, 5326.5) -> 6.55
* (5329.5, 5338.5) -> 6.68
